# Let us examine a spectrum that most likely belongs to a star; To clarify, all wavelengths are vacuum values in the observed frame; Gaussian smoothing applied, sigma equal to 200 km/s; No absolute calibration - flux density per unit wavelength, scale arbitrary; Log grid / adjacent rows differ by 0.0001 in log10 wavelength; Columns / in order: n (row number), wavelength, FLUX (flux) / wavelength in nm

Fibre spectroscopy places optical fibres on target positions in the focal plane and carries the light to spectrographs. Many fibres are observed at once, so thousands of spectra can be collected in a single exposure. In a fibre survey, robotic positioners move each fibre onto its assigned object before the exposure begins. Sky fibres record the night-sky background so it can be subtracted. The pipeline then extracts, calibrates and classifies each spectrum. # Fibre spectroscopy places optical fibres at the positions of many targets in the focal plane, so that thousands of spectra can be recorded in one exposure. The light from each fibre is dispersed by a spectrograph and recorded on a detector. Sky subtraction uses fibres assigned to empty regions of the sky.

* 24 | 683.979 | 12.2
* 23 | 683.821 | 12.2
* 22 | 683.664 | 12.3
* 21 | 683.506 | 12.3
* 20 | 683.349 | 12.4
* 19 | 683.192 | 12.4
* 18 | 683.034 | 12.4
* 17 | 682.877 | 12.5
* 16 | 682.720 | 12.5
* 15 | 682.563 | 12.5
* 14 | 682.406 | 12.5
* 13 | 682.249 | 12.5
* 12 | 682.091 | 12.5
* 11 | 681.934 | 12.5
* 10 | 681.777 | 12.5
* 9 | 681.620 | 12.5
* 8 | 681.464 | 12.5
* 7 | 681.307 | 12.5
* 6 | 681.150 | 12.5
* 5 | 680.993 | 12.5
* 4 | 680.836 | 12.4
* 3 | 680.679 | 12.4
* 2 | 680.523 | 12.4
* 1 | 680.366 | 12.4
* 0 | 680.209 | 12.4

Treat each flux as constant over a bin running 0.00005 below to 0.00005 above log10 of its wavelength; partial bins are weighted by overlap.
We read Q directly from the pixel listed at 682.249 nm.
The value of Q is 12.5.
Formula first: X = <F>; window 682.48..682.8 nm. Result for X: 12.5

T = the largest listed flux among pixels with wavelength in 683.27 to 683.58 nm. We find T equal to 12.4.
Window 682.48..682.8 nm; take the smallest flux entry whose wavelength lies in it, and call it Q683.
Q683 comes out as 12.5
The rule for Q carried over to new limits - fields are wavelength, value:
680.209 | 12.4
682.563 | 12.5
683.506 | 12.3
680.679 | 12.4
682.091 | 12.5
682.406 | 12.5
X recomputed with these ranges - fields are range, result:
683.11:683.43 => 12.4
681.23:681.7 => 12.5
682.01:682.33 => 12.5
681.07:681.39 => 12.5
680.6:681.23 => 12.4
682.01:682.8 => 12.5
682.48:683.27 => 12.5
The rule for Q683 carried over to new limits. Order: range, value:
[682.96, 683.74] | 12.3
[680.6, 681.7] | 12.4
